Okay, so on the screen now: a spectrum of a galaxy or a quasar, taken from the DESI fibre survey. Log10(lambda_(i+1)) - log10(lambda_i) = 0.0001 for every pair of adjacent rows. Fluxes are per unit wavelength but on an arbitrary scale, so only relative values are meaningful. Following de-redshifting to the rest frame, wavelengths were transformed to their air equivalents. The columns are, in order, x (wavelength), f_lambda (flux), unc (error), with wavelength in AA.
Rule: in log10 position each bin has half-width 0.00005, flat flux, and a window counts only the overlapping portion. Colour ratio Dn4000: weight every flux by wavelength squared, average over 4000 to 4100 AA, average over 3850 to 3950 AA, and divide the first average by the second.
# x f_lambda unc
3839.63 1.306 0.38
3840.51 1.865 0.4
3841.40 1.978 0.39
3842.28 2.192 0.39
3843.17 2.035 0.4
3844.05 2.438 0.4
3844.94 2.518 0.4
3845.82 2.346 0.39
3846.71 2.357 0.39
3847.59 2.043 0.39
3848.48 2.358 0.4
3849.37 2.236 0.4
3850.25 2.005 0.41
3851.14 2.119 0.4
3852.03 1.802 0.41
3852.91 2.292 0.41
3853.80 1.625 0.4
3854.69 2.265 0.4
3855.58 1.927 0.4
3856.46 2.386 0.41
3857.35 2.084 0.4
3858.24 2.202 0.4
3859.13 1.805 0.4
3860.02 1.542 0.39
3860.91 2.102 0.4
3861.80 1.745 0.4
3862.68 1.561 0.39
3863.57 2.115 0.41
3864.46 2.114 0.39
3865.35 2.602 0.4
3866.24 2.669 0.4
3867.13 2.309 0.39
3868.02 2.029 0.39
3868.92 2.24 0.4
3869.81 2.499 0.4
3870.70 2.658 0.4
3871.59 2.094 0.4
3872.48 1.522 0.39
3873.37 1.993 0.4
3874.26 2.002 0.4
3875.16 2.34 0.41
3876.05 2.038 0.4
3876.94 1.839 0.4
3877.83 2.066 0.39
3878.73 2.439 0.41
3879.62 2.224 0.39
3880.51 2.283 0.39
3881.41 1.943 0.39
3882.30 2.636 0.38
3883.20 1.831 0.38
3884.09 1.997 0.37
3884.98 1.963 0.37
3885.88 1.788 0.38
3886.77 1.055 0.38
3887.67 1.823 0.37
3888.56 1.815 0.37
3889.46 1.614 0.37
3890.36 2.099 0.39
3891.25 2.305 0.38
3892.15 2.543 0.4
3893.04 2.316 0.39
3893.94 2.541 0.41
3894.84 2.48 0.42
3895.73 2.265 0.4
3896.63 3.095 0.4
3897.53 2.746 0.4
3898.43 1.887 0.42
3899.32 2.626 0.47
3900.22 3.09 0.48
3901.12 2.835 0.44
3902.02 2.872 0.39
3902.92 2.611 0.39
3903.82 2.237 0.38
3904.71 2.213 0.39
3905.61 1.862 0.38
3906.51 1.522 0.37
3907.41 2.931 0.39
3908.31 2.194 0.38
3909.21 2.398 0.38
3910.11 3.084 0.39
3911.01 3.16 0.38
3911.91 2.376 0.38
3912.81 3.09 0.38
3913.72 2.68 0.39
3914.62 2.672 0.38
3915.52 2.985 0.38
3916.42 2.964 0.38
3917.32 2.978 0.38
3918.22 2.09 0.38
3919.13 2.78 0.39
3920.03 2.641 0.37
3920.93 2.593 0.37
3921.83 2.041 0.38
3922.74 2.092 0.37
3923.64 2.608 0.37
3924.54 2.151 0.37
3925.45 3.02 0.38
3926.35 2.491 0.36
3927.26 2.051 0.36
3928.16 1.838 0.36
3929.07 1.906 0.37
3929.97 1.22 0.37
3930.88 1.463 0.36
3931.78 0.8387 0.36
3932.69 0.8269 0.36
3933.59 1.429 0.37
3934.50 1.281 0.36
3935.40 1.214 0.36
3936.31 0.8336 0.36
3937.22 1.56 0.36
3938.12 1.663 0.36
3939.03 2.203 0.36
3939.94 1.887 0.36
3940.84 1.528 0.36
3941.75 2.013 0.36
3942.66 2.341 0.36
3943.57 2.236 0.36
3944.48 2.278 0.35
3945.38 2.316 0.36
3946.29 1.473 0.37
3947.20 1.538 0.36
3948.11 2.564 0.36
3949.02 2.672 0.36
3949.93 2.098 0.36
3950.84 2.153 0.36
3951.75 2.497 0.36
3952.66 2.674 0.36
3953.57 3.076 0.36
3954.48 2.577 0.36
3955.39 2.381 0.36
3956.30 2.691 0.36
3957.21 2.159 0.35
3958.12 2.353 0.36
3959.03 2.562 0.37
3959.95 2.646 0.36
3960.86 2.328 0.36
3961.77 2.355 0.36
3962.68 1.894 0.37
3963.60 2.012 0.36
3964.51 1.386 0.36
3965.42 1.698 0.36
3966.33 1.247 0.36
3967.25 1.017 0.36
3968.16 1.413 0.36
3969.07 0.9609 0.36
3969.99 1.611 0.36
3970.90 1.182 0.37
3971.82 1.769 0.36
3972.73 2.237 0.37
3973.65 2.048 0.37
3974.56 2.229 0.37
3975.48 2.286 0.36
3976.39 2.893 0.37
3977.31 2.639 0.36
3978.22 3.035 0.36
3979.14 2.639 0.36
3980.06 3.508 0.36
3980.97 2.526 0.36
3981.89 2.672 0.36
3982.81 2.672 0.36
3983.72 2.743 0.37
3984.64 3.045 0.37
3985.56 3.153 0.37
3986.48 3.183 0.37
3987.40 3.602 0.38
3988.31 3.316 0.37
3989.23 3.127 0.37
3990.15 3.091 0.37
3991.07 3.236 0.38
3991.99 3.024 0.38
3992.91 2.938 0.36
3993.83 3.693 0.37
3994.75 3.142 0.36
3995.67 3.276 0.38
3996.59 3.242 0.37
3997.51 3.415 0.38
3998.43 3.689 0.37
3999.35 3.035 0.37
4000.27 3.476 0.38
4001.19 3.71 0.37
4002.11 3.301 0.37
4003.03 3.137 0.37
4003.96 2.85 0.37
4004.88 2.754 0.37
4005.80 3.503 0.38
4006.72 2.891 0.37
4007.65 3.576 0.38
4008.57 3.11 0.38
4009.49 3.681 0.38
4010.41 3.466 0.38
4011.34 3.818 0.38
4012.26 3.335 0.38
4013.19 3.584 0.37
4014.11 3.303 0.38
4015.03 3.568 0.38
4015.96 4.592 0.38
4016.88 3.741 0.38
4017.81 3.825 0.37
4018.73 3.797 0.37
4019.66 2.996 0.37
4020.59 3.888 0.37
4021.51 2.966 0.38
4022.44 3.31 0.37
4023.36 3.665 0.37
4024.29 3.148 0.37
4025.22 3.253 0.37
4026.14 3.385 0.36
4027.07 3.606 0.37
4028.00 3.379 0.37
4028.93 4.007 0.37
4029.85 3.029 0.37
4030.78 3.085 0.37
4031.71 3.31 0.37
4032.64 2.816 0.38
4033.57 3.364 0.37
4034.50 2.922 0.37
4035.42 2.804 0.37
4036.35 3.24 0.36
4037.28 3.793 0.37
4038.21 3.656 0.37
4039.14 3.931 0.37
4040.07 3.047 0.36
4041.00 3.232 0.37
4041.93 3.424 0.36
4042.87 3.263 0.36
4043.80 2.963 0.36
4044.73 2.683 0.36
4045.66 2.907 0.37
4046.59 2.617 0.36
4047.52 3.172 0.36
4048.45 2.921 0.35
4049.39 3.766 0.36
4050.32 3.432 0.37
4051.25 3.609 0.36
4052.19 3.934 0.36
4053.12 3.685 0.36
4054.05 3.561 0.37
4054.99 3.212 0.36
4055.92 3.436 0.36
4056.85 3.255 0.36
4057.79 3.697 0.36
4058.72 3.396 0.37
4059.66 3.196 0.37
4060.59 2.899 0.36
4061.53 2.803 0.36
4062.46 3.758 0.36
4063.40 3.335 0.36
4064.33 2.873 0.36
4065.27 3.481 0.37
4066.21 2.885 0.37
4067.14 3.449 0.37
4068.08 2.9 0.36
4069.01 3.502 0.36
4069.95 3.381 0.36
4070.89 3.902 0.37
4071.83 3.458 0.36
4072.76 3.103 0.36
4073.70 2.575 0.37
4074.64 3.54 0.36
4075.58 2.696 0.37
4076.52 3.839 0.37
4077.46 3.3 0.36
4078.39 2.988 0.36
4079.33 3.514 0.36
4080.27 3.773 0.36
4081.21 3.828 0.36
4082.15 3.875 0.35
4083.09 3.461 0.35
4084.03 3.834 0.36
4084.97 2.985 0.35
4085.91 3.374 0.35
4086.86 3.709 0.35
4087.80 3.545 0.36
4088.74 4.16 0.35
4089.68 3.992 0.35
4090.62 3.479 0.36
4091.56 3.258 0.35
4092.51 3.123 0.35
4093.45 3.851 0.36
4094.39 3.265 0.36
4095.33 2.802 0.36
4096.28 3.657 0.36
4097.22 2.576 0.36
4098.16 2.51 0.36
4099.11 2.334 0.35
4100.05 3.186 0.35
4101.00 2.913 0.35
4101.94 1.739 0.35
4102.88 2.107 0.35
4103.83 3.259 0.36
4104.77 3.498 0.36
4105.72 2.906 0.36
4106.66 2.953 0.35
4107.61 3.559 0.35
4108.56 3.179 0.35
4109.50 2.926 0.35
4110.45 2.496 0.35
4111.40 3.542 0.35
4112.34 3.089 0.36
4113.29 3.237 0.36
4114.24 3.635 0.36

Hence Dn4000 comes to 1.68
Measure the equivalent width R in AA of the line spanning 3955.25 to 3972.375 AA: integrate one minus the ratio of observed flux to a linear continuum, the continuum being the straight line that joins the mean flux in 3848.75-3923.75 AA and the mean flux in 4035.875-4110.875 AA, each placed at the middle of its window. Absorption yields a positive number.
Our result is 5.17 AA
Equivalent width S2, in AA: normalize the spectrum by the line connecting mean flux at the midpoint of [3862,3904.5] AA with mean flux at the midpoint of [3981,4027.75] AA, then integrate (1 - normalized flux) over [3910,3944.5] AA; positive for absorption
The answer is 6.4 AA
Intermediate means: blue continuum 2.22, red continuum 3.32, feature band 2.12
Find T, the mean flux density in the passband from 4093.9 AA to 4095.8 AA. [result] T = 3.05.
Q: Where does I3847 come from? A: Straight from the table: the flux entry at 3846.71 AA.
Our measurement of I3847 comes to 2.357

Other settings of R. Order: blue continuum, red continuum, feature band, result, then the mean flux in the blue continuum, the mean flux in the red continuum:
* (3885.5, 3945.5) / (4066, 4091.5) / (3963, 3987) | 4.0 AA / 2.2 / 3.45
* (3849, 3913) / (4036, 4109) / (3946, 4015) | 2.0 AA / 2.21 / 3.28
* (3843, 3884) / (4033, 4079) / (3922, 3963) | 8.9 AA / 2.14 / 3.28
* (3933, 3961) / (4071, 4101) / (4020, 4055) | -5.0 AA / 2.1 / 3.34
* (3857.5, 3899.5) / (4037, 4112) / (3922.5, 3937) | 4.3 AA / 2.13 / 3.27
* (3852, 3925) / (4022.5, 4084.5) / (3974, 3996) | -0.6 AA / 2.28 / 3.33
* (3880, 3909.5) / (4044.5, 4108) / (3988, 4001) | -2.1 AA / 2.25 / 3.27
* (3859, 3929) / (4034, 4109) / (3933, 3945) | 3.9 AA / 2.3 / 3.27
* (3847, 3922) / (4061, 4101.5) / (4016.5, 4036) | -2.1 AA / 2.27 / 3.32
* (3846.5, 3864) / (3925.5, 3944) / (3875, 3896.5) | -2.5 AA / 2.02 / 1.67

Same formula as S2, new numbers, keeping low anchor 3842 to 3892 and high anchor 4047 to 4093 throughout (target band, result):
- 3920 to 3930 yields 0.9 AA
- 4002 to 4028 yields -3.3 AA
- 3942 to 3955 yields 1.5 AA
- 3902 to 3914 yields -0.7 AA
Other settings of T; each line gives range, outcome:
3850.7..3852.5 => 1.97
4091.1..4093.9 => 3.4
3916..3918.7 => 2.67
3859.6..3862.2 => 1.8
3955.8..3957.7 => 2.43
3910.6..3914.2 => 2.82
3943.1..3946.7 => 2.09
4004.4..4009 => 3.17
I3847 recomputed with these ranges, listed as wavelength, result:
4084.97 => 2.985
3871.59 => 2.094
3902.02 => 2.872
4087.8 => 3.545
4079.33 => 3.514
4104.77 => 3.498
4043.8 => 2.963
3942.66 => 2.341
